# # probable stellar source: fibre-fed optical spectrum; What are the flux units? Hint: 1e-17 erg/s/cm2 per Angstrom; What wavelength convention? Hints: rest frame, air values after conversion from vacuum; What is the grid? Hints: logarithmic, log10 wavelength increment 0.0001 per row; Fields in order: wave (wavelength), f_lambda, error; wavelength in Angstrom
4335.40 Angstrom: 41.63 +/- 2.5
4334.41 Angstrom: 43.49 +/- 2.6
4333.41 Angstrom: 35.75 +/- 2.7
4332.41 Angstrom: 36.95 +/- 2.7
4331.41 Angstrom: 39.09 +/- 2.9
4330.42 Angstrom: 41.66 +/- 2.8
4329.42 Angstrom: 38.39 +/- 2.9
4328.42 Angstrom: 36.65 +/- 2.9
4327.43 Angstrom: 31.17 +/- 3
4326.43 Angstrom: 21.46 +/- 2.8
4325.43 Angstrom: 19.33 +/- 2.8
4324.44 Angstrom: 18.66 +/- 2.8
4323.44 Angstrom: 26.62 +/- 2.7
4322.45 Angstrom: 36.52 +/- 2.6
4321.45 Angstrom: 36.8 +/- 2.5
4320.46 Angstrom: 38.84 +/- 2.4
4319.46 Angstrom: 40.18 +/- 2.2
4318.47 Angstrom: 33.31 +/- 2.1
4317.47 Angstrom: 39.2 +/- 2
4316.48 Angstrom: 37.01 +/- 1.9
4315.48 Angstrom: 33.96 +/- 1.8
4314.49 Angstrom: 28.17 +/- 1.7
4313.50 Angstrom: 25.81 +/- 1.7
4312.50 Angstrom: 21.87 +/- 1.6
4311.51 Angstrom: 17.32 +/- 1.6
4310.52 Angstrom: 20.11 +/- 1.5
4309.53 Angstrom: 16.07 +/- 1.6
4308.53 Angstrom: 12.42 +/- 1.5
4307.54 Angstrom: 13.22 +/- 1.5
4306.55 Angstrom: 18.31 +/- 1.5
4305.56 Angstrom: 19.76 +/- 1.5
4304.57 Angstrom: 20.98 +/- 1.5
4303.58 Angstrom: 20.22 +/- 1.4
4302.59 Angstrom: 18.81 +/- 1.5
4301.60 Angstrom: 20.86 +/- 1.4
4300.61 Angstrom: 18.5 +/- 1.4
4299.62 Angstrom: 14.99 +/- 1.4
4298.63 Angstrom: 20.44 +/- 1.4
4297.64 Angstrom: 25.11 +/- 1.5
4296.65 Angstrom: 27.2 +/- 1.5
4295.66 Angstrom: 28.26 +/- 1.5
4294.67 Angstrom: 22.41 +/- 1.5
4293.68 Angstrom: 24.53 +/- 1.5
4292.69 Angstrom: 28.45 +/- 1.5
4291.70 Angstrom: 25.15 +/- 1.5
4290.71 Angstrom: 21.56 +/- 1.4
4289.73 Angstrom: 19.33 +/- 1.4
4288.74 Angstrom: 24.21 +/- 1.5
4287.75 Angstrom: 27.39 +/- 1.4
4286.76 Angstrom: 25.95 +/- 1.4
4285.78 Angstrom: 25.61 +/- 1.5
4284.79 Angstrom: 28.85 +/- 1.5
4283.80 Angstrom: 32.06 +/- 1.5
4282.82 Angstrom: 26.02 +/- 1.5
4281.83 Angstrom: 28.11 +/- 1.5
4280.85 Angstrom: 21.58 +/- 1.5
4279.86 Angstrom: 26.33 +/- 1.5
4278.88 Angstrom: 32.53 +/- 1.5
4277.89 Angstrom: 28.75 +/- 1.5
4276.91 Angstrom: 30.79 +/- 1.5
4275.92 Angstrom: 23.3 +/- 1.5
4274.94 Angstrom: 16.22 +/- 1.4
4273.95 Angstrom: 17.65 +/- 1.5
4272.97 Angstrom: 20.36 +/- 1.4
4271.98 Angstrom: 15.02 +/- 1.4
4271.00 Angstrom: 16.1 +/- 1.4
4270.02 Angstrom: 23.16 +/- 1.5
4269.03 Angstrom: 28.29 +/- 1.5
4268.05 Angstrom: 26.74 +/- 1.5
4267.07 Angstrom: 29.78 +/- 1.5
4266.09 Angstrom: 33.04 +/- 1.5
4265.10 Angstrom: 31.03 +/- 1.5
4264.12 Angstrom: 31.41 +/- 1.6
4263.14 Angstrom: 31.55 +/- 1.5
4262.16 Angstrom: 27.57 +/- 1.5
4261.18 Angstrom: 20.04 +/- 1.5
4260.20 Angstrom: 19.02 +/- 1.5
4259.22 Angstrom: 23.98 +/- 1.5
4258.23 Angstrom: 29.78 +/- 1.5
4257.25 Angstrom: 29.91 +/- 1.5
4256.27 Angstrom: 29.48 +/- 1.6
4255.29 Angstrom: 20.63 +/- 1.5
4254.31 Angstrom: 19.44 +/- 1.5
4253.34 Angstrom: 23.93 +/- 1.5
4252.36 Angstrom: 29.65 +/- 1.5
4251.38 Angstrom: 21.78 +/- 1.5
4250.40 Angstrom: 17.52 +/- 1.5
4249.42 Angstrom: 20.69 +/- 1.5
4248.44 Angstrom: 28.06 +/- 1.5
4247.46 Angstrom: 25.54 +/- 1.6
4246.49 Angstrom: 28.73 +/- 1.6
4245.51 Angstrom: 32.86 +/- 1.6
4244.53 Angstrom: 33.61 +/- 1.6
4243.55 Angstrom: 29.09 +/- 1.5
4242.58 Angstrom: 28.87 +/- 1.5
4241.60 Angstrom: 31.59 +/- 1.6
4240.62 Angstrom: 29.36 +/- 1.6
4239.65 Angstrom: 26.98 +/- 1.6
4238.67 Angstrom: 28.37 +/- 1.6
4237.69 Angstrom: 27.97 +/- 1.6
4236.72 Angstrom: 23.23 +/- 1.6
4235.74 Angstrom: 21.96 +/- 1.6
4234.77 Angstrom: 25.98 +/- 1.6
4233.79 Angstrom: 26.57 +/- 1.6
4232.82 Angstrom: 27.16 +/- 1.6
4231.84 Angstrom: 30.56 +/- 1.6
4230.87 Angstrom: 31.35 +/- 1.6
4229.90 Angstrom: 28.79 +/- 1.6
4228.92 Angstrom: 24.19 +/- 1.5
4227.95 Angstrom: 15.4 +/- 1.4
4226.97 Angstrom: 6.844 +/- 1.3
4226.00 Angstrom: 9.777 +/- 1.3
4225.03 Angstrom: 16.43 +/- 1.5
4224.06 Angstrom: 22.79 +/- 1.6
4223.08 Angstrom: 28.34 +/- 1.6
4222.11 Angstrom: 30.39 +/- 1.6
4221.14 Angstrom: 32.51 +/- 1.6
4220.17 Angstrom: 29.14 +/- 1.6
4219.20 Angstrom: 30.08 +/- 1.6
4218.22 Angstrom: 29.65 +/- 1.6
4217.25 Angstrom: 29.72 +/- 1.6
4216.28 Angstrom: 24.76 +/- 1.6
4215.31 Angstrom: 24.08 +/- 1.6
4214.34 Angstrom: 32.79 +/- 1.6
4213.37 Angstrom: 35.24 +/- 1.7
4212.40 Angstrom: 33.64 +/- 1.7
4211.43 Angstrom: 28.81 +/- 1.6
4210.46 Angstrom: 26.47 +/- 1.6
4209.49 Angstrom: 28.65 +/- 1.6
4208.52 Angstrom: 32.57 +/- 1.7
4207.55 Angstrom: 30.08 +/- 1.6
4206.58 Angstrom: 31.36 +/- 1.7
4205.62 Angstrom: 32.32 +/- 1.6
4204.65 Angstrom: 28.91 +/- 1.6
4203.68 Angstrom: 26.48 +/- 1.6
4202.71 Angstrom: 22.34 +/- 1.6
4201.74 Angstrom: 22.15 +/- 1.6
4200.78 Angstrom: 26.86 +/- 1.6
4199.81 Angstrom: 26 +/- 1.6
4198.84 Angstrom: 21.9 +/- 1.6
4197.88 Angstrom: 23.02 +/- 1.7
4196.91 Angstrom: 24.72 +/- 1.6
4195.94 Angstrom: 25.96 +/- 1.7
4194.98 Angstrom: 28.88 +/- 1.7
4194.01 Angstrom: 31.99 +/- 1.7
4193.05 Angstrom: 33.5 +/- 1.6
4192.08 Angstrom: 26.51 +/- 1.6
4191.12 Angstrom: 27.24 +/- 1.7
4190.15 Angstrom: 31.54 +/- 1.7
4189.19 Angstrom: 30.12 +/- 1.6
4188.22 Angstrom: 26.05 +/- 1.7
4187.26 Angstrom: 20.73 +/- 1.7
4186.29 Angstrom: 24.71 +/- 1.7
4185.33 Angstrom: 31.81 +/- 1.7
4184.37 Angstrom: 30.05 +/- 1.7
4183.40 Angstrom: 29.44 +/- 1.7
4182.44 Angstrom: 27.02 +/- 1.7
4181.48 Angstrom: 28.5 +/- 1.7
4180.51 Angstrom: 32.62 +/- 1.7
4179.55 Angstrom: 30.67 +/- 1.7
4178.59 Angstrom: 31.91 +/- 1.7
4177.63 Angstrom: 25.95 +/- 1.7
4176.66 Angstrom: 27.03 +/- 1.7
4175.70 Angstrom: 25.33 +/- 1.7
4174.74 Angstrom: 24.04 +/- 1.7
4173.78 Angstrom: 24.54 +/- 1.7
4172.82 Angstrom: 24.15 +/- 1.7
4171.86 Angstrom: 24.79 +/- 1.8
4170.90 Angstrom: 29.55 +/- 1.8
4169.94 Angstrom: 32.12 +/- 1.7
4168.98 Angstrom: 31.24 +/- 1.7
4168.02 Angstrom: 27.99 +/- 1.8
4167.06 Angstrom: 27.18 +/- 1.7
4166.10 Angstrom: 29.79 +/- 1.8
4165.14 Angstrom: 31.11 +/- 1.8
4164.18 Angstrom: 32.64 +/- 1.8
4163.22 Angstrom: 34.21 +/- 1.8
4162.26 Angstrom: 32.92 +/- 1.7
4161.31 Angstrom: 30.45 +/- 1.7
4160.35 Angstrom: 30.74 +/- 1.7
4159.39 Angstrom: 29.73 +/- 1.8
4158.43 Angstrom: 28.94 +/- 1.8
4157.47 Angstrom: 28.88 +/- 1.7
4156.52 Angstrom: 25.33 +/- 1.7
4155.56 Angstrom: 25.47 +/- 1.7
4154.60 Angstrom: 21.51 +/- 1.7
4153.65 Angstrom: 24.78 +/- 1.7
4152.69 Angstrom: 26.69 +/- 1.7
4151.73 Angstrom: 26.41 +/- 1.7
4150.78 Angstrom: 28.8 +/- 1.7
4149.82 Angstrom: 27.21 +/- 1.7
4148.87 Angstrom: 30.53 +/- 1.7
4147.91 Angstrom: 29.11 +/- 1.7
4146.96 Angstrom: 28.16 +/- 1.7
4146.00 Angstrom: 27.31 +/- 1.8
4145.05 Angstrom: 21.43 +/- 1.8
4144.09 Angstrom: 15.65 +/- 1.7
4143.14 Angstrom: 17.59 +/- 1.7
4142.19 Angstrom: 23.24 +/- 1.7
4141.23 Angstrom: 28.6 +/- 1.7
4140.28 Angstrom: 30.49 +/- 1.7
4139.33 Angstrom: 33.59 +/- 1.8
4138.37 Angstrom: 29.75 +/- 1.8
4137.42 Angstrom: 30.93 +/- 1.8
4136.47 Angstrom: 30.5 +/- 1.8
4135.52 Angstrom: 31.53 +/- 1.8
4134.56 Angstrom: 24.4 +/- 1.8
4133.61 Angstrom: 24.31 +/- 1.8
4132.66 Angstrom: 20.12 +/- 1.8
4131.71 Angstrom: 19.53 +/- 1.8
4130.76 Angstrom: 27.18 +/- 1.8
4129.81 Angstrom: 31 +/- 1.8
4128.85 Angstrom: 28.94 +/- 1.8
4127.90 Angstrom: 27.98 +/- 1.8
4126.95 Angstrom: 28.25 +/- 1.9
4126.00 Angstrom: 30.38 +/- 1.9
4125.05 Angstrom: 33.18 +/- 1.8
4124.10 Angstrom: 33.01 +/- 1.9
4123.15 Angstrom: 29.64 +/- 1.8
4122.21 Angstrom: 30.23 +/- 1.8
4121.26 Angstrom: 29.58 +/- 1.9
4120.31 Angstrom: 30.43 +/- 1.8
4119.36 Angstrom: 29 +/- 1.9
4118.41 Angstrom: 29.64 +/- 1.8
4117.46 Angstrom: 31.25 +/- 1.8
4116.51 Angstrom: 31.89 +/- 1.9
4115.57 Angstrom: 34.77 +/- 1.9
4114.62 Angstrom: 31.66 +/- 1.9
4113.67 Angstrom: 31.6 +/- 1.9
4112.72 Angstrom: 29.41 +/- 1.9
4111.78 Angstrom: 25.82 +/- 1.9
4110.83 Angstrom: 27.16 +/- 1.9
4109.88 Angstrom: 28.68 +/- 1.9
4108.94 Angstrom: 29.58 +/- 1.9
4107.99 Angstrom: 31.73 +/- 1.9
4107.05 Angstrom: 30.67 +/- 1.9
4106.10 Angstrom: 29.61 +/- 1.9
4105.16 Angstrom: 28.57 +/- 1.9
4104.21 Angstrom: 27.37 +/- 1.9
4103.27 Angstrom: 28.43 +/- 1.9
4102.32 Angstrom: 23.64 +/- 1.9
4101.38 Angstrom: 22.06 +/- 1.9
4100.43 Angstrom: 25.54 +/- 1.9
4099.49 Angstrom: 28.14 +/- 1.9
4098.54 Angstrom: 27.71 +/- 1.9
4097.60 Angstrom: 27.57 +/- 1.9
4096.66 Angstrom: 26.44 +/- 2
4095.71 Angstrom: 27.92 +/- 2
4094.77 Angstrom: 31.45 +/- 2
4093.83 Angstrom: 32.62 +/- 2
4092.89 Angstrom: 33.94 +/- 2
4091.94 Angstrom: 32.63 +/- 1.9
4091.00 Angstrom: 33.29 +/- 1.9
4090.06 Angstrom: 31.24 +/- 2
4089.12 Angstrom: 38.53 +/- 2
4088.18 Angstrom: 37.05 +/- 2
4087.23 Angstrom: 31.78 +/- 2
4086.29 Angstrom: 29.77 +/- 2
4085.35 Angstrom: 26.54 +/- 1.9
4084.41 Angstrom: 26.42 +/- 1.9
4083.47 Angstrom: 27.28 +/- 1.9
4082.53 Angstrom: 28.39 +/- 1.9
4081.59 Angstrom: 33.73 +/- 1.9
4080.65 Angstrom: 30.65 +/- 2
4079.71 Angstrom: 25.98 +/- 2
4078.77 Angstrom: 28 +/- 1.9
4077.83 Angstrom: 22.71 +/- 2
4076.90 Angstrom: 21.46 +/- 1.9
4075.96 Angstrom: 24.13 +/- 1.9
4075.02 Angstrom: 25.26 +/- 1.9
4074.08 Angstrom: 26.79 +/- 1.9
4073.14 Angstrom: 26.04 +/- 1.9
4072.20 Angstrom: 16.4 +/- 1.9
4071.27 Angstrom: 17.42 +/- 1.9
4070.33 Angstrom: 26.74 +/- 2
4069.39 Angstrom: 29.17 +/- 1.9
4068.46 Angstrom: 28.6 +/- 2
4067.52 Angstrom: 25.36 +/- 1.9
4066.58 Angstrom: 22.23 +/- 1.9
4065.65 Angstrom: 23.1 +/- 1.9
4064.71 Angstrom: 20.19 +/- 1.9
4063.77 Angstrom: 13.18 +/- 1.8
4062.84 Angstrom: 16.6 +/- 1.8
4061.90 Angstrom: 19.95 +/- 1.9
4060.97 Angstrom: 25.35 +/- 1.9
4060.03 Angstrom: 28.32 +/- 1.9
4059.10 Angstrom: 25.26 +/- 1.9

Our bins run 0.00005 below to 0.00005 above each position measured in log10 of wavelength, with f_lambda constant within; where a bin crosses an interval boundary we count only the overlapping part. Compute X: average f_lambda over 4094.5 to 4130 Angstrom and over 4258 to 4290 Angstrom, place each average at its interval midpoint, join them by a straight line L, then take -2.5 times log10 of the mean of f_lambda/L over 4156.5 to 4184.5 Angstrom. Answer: -0.04 mag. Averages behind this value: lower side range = 29.2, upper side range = 25.5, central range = 29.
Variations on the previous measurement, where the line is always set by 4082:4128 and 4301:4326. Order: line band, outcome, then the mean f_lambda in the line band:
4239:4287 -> 0.01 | 26.1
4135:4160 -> 0.07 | 27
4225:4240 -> 0.16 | 23.4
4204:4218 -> -0.09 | 29.9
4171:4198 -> 0.02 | 27.7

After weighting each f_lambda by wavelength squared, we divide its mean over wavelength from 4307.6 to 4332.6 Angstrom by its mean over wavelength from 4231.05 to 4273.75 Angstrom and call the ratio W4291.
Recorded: 1.17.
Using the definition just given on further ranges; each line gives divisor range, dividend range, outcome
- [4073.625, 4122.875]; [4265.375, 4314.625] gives 0.87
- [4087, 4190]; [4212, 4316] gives 0.92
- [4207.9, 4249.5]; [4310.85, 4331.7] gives 1.21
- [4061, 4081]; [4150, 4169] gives 1.28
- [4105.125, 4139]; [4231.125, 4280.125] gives 0.95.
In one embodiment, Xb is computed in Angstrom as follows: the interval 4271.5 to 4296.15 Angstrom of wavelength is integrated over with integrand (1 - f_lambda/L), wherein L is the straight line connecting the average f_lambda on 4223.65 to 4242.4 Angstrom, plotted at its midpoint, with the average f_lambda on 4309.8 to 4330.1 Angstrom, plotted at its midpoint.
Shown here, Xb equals 2.4 Angstrom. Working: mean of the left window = 24.1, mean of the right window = 30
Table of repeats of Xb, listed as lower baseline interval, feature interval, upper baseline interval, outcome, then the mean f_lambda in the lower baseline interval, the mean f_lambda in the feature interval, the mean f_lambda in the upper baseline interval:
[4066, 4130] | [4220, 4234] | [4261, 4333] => 1.6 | 28.7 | 23.9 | 26.1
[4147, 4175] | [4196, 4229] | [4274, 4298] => 1.3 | 28.3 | 26.1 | 25.7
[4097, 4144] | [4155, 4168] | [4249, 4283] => -1.1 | 28.4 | 29.7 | 24.9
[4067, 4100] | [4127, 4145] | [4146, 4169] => 1.4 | 28.2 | 26.3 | 28.7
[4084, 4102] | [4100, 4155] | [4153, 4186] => 2.7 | 30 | 27.9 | 28.6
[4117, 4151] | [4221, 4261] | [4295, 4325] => 1.3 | 27.8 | 25.2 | 25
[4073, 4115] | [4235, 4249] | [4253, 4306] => -1.6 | 28.8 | 28.2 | 24.5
